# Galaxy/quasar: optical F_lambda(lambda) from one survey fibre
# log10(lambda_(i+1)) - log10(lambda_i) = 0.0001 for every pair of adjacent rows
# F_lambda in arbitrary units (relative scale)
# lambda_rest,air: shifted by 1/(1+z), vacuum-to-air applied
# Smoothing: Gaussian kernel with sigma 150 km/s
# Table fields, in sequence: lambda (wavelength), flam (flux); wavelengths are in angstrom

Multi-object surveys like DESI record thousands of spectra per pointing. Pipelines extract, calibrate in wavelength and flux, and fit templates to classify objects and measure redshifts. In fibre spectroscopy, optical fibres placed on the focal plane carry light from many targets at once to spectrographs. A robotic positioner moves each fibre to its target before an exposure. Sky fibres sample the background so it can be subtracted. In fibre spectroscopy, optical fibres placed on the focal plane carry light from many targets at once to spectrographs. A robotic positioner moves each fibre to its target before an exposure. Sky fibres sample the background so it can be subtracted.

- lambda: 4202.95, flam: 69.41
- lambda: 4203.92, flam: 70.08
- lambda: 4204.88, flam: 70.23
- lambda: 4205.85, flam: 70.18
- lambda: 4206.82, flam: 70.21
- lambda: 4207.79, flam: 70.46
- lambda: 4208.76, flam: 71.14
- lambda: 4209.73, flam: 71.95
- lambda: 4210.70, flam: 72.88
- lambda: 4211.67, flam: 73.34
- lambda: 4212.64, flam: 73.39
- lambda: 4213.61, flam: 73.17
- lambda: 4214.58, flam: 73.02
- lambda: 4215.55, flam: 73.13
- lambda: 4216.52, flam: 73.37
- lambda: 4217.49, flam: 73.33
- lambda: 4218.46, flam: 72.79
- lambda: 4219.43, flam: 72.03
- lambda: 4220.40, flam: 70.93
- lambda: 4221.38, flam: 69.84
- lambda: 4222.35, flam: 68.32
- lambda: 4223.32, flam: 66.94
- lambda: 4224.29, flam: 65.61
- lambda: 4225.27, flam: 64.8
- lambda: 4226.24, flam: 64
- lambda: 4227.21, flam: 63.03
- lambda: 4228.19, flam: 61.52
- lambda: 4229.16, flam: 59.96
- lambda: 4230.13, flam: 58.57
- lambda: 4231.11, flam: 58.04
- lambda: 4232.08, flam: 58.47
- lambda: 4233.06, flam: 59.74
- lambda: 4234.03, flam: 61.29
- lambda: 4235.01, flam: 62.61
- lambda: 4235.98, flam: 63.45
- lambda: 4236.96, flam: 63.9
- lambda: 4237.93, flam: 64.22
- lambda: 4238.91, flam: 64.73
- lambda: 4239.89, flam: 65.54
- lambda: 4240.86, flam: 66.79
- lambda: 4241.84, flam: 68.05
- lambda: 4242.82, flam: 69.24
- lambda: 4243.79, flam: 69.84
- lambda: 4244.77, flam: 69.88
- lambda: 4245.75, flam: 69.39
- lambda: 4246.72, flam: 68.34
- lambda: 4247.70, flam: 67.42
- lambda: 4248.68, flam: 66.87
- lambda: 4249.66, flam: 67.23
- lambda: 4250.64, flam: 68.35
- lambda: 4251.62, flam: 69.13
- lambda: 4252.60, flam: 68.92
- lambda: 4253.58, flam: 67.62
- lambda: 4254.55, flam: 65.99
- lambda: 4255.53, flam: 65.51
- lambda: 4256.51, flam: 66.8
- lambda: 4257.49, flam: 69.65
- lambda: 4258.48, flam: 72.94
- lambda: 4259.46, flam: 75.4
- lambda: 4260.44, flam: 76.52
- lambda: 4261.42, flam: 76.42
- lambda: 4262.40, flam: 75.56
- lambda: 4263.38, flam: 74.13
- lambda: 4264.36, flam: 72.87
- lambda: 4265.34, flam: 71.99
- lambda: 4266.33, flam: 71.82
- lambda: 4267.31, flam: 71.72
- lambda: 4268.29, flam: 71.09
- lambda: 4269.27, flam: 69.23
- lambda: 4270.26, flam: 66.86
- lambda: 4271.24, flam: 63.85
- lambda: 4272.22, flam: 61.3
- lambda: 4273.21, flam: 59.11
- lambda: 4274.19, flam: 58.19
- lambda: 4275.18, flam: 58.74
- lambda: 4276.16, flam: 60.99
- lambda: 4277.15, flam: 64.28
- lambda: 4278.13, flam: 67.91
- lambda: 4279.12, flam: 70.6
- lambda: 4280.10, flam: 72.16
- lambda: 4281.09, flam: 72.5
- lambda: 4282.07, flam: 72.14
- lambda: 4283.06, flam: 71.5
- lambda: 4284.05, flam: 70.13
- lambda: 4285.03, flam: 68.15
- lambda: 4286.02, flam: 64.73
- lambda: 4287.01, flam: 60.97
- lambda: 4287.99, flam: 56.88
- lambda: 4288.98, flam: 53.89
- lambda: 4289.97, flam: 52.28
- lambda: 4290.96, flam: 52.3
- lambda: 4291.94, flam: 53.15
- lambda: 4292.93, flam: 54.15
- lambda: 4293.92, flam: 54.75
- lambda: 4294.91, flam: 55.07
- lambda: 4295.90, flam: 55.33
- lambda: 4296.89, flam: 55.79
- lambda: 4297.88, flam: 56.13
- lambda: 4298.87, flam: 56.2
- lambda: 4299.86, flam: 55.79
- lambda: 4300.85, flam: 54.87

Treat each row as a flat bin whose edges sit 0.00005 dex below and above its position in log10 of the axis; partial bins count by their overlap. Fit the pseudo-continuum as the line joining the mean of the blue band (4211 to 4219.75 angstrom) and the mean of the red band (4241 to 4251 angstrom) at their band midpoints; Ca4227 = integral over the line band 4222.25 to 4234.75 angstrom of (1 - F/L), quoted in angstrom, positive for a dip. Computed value 1.6 angstrom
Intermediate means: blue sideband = 73.1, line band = 62.1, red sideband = 68.4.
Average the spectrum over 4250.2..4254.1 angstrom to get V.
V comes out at 68.6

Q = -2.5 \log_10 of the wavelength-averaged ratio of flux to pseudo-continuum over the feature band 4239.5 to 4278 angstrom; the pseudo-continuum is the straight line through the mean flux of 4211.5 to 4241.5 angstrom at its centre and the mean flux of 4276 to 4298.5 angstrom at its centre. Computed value -0.07 mag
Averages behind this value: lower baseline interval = 66.4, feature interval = 68.3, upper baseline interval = 61.5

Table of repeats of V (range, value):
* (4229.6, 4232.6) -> 58.3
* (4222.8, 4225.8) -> 65.8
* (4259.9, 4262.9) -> 76.3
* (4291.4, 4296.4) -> 54.5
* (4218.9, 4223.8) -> 69.6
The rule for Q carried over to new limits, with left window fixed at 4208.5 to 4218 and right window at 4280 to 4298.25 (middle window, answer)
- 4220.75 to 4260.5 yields 0.04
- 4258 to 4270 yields -0.14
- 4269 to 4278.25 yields 0.00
